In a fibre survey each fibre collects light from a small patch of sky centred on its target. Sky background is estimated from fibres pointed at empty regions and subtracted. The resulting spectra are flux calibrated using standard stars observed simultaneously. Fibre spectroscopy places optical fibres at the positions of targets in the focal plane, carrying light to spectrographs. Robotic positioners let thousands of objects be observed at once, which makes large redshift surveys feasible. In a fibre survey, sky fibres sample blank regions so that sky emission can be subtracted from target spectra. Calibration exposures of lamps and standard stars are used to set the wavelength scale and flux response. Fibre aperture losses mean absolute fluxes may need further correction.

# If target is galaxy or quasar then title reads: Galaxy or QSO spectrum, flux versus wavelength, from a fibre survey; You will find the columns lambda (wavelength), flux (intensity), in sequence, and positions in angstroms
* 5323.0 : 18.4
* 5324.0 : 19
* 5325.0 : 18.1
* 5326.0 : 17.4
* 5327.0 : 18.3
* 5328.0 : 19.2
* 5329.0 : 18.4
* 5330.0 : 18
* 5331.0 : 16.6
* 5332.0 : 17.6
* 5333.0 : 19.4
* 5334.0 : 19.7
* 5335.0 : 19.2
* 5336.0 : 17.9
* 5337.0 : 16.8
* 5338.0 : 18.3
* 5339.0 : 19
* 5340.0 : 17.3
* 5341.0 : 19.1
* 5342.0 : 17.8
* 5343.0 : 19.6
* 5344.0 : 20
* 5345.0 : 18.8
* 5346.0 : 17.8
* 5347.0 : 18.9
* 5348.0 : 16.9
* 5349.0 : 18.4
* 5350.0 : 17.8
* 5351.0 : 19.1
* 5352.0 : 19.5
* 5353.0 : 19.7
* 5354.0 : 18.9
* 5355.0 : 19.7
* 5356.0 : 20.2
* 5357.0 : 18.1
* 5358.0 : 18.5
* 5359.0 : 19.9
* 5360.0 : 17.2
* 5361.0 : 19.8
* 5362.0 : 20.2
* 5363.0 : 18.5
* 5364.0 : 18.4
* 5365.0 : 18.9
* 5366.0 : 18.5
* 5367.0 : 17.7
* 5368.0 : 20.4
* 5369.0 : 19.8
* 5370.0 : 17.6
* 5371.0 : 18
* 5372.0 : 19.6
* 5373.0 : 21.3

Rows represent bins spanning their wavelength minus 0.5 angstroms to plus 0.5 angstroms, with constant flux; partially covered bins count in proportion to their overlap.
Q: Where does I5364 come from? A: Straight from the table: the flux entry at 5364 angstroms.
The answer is 18.4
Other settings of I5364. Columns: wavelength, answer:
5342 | 17.8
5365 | 18.9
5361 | 19.8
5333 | 19.4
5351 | 19.1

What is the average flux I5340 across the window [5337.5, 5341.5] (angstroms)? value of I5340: 18.4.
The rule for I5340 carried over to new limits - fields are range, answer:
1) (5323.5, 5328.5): 18.4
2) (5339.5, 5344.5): 18.8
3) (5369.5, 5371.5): 17.8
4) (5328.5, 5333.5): 18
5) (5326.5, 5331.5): 18.1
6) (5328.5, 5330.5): 18.2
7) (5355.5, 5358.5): 18.9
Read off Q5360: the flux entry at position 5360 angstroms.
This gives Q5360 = 17.2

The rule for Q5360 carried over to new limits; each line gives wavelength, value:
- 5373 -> 21.3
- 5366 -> 18.5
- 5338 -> 18.3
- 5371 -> 18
